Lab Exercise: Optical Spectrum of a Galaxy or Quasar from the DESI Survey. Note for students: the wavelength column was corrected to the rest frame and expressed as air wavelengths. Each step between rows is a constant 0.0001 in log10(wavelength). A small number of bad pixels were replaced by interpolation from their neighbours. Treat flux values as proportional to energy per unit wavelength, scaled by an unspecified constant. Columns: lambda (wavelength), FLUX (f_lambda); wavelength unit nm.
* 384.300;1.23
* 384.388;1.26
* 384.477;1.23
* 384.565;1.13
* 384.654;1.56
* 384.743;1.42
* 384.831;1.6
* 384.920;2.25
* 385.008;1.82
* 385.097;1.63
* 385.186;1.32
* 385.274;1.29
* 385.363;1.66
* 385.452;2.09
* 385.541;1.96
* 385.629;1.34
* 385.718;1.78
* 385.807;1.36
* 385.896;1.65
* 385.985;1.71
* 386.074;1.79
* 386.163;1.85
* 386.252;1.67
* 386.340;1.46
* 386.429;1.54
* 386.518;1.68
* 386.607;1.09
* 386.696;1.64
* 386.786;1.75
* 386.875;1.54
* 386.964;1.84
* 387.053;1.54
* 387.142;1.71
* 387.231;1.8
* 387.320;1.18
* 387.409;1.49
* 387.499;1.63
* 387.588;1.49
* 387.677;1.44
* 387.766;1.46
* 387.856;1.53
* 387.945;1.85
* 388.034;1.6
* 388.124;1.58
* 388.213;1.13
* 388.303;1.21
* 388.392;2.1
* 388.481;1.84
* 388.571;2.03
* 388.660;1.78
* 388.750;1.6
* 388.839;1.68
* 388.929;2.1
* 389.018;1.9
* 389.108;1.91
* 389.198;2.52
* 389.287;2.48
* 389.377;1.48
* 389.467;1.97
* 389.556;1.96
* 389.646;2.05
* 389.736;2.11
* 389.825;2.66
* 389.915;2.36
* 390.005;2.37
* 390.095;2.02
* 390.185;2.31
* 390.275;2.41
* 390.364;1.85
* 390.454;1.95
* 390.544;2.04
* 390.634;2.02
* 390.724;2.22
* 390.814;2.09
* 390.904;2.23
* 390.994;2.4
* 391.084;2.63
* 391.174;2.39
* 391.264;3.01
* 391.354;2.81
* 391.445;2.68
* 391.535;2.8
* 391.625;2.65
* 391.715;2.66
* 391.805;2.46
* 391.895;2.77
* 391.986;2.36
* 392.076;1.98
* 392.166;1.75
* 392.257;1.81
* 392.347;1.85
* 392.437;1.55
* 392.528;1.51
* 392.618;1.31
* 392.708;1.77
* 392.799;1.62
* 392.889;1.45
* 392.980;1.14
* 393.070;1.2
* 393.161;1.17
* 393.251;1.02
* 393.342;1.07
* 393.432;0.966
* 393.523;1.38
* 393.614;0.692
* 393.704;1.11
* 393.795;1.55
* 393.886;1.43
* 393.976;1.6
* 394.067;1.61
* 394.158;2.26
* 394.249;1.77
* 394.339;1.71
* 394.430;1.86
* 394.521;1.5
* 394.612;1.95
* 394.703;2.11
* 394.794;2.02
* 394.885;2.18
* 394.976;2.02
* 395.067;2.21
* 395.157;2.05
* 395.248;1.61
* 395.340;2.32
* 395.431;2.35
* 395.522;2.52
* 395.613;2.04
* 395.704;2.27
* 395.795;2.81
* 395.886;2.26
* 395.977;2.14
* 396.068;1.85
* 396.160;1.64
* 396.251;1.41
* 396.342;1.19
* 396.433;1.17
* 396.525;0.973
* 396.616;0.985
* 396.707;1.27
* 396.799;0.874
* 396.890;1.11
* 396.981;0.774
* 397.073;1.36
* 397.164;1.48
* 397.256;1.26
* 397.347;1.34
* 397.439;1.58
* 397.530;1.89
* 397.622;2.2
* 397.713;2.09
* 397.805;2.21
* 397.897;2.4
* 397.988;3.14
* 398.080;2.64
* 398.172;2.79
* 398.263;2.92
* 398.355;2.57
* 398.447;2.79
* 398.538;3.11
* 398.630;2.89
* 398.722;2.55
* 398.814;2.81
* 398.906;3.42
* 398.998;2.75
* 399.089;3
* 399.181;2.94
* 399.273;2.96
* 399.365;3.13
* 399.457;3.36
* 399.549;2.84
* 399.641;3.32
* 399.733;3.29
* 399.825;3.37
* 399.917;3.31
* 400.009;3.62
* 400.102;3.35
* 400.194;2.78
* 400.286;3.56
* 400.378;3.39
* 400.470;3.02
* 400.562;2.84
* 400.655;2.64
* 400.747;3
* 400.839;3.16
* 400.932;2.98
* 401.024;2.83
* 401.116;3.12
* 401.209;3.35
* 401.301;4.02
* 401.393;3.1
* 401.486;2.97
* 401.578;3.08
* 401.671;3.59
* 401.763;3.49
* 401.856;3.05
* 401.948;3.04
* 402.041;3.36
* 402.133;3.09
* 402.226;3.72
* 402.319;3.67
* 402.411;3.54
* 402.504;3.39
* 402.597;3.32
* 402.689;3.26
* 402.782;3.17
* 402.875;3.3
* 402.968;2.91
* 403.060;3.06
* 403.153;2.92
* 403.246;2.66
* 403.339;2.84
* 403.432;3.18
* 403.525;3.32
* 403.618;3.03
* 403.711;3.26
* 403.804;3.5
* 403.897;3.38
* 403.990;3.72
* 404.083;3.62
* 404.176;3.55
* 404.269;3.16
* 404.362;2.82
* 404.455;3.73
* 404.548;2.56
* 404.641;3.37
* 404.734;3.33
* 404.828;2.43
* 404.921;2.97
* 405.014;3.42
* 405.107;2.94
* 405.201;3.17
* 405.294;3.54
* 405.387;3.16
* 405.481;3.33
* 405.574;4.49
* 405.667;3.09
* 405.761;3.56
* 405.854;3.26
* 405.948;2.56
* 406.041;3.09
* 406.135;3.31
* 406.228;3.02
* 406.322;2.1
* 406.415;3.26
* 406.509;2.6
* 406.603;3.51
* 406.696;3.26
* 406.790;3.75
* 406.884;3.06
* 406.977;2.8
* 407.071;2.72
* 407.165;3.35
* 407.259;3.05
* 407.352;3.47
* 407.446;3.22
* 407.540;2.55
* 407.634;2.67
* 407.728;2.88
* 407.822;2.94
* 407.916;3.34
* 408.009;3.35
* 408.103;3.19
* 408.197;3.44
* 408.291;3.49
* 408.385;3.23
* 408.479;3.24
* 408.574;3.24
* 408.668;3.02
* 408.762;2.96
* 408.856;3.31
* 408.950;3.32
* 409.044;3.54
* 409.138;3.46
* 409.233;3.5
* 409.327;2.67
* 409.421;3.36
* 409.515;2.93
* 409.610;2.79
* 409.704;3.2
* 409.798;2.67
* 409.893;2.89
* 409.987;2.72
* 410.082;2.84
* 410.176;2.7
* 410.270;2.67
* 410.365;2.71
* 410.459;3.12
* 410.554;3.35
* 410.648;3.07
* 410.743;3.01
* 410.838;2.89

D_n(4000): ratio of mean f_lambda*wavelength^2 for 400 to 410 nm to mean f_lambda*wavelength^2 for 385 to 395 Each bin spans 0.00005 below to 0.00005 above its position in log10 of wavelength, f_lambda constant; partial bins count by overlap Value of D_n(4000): 1.9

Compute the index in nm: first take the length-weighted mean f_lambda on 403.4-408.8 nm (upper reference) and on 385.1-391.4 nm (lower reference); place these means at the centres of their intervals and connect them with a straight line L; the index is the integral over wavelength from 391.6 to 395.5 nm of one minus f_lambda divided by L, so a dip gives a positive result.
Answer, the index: 0.86 nm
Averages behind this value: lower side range 1.86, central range 1.75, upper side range 3.18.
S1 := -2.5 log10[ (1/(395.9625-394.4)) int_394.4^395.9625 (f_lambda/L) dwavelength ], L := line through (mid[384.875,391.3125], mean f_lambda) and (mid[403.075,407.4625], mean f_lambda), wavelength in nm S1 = 0.13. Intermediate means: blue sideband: 1.85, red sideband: 3.18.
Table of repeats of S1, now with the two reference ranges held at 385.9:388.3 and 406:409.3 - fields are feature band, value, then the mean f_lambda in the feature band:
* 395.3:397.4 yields 0.36 mag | 1.62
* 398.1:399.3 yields -0.17 mag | 2.88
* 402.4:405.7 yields -0.13 mag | 3.23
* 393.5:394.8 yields 0.28 mag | 1.63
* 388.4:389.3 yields -0.16 mag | 1.97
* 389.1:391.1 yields -0.20 mag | 2.17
